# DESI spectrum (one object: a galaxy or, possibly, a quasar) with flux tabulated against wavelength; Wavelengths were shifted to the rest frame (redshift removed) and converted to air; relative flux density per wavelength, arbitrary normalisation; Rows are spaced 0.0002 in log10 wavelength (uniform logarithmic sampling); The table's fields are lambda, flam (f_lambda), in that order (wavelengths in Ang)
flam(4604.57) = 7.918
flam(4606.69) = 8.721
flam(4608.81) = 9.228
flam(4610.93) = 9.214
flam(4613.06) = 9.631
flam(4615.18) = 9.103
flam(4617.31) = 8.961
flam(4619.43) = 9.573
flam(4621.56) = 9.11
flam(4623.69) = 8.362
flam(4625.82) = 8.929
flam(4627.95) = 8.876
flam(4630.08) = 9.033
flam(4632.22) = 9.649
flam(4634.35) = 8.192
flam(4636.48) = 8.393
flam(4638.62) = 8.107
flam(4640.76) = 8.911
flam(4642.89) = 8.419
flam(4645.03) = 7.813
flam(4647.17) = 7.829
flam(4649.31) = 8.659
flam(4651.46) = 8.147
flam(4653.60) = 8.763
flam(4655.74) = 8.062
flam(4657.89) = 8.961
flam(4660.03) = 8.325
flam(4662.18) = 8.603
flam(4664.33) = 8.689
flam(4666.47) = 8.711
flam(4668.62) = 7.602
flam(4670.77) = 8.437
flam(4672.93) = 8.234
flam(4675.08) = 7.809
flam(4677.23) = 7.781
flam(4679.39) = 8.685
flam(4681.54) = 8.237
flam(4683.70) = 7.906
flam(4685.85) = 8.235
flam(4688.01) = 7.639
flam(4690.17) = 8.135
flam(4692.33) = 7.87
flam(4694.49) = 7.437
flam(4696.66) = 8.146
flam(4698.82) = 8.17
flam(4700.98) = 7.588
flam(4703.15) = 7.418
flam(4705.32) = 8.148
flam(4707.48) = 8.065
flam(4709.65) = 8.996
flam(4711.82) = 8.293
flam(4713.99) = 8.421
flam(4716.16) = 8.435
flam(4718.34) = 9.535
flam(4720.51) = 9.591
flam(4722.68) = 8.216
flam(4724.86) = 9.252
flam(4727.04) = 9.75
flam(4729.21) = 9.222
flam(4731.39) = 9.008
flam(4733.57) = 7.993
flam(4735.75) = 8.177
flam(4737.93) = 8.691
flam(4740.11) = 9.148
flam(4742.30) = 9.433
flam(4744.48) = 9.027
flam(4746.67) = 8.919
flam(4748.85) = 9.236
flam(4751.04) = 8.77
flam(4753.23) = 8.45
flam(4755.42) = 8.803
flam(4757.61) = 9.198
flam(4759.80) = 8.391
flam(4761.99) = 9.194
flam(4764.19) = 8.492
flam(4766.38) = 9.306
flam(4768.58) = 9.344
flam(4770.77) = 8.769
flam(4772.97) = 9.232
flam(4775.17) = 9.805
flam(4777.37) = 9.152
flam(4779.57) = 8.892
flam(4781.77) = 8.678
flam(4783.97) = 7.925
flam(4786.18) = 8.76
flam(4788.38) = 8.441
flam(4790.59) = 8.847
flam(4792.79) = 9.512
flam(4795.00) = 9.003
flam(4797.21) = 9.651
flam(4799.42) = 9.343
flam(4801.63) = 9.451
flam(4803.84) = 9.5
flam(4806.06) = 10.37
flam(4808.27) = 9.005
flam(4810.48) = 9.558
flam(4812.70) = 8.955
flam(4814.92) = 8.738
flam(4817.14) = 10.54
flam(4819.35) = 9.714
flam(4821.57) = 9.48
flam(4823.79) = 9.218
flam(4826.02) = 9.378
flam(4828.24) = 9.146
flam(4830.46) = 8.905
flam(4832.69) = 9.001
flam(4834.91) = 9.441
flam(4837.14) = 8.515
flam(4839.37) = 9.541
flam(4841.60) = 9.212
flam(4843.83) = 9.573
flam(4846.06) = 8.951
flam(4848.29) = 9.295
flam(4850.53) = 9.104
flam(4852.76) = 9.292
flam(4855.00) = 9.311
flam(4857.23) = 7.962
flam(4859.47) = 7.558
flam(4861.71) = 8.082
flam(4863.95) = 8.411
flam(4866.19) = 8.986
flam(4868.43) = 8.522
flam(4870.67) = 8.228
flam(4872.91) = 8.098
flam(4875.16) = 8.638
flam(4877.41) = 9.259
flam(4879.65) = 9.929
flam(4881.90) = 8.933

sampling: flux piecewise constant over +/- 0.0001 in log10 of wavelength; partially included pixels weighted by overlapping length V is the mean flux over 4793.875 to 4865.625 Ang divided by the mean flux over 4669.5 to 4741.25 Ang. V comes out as 1.09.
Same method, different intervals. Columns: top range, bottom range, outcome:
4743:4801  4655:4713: 1.10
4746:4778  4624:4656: 1.06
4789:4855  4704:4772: 1.05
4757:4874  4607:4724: 1.07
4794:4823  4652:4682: 1.14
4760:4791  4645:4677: 1.07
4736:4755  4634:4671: 1.07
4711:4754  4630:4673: 1.05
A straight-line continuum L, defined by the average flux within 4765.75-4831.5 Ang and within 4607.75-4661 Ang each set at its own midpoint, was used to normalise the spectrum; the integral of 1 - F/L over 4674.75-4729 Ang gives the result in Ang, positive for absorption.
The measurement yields 3.65 Ang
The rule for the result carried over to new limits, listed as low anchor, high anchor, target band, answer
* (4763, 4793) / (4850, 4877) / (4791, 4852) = -4.3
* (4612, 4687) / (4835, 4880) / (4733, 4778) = -1.4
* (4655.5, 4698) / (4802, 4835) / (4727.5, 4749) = -0.5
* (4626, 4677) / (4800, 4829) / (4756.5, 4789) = 1.0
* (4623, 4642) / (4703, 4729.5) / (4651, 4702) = 3.3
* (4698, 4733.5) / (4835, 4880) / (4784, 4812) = -1.6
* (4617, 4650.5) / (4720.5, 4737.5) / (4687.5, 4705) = 1.9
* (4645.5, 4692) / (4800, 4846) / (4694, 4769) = 0.0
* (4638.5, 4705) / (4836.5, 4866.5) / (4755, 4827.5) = -4.7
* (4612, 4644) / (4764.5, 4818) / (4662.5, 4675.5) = 1.0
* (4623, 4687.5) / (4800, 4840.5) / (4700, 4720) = 0.8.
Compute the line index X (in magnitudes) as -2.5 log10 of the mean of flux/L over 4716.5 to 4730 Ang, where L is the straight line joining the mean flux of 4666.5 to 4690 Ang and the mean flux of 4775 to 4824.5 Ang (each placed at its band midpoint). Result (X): -0.09 mag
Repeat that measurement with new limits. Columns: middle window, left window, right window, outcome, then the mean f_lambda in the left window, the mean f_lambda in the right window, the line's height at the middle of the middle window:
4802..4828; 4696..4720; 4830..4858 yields -0.06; 8.33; 9.1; 8.94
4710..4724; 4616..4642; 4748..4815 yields 0.02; 8.84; 9.06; 8.97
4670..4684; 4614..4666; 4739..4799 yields 0.08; 8.65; 8.98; 8.74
